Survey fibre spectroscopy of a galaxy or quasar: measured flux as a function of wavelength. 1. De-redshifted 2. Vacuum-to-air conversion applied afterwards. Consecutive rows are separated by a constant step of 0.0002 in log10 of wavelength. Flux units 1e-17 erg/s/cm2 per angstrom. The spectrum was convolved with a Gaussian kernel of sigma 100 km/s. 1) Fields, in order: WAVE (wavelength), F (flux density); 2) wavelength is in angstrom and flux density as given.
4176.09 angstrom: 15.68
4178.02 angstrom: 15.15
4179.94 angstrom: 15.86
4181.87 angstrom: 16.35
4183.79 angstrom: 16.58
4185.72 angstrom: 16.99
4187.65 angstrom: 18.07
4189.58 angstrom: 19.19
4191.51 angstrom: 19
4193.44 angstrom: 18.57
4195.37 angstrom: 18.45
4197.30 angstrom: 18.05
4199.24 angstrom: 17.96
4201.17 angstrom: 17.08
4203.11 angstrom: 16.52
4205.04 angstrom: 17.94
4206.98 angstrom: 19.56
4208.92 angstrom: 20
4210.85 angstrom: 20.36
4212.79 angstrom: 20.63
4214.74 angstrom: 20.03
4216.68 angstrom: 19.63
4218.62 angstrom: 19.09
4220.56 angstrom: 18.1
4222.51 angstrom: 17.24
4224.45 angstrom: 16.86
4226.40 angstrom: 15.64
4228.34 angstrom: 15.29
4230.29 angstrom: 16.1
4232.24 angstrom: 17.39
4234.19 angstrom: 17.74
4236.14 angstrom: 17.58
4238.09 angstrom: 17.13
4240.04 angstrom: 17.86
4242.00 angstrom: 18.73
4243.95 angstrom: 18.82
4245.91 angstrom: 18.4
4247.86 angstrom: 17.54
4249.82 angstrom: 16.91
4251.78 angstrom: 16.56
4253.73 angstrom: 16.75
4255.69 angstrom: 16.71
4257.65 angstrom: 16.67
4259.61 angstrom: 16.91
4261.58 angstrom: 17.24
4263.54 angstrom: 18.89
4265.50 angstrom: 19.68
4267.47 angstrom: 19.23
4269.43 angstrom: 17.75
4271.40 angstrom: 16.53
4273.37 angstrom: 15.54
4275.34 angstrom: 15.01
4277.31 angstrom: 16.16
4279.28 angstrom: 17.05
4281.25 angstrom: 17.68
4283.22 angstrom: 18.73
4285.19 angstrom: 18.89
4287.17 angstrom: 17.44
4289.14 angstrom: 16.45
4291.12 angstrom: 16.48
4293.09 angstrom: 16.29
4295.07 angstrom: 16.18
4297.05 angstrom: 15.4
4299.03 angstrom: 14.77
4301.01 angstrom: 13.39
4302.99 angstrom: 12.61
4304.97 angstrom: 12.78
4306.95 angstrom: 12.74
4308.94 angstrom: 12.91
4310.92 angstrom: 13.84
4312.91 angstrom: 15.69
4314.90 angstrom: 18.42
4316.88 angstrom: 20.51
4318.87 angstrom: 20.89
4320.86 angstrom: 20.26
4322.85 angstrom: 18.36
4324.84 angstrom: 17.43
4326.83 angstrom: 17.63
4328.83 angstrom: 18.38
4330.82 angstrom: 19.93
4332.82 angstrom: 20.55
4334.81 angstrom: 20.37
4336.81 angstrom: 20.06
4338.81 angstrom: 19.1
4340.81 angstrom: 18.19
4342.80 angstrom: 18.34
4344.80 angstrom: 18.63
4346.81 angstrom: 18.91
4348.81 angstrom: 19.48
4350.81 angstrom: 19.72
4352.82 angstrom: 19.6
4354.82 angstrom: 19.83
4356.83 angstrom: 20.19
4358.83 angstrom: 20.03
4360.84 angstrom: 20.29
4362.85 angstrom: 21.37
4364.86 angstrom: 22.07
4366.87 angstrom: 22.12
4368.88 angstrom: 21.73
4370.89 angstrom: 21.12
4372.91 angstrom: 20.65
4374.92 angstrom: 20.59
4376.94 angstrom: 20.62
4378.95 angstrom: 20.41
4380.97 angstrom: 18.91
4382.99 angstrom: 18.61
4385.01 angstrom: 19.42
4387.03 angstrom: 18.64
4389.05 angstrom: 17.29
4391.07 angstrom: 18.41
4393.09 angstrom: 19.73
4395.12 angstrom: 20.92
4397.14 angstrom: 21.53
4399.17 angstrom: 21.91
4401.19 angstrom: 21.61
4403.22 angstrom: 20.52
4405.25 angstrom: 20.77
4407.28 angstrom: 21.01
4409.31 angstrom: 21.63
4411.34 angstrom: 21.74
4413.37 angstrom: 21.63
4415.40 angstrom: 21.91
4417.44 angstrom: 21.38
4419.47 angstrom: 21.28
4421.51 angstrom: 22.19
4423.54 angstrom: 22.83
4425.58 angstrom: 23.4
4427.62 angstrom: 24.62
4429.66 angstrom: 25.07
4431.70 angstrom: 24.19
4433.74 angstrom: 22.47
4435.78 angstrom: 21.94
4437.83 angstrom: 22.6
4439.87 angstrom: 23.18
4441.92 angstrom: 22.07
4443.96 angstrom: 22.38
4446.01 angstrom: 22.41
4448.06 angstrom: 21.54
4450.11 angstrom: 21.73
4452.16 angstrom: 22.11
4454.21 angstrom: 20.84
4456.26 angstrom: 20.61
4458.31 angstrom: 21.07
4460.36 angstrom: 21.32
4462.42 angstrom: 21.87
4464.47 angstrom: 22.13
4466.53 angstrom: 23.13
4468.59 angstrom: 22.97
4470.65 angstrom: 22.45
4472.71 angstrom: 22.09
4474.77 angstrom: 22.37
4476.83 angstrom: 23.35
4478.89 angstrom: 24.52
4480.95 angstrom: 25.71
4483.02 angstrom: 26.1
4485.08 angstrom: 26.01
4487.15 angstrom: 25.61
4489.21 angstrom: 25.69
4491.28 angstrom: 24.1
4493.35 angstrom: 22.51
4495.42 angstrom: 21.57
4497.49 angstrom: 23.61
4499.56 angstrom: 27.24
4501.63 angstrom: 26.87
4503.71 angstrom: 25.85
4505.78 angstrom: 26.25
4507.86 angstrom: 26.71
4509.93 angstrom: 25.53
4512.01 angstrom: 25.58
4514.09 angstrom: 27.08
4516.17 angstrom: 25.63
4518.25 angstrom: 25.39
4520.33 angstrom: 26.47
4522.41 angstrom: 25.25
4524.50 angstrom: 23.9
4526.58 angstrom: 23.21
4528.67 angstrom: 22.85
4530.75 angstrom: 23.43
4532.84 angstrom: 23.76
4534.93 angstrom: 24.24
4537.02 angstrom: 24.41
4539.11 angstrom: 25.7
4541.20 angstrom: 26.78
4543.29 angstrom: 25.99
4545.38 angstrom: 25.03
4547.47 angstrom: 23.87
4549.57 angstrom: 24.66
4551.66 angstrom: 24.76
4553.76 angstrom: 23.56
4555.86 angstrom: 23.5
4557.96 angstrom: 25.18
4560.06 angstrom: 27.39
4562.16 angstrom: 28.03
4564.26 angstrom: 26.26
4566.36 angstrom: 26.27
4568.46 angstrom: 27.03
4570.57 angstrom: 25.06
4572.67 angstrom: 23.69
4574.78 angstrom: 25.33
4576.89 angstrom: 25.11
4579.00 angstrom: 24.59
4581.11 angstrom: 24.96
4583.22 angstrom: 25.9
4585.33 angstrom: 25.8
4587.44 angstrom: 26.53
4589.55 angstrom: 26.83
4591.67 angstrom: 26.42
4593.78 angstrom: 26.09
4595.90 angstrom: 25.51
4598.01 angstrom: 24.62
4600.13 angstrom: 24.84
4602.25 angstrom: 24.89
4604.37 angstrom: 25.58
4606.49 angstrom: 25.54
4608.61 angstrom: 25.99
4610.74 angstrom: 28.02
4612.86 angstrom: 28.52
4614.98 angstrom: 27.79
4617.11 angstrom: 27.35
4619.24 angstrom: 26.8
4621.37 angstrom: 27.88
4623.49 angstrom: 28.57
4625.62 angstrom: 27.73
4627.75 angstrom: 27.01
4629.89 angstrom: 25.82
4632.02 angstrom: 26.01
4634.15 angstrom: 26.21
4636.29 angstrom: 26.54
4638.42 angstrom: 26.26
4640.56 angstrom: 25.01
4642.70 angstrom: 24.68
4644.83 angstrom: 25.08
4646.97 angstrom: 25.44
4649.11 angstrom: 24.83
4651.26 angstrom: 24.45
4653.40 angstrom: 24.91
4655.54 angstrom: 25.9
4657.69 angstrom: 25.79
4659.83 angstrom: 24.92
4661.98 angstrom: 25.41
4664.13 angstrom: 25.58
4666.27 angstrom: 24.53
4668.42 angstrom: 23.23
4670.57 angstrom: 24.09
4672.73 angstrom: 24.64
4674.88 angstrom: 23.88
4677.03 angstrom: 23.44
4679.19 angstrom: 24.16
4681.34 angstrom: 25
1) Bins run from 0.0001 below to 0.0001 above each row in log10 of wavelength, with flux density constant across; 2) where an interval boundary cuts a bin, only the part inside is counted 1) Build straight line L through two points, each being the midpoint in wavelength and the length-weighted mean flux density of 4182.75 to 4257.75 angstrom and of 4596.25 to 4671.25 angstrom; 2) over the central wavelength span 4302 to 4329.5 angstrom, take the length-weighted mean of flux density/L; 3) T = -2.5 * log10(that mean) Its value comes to 0.19 mag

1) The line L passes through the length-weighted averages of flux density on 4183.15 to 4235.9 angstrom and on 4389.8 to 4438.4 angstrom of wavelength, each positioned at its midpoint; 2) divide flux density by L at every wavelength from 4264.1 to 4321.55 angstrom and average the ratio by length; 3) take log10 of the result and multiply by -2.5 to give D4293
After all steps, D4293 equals 0.19 mag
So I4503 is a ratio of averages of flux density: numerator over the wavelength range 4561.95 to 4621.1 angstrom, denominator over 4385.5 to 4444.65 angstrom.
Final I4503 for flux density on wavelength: 1.2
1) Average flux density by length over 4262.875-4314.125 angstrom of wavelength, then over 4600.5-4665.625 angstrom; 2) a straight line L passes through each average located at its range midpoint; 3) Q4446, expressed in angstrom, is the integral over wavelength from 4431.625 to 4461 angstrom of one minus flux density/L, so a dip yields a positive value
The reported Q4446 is -1.9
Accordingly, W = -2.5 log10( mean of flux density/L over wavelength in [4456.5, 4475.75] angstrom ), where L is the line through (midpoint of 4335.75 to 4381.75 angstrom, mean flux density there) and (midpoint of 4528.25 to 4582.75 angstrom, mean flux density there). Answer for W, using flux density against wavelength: 0.035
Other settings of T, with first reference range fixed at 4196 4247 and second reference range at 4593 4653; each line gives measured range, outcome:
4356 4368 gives -0.01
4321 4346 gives 0.08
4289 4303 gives 0.27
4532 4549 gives -0.02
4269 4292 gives 0.14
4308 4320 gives 0.17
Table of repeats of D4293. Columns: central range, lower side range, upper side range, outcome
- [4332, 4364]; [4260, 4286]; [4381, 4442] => 0.00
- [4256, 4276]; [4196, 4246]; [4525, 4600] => 0.10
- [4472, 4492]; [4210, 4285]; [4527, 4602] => -0.06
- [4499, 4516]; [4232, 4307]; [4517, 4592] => -0.11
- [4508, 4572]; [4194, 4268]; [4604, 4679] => -0.06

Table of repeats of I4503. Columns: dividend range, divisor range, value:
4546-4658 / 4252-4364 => 1.46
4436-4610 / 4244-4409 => 1.33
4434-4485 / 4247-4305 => 1.36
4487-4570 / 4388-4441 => 1.16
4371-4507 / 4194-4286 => 1.26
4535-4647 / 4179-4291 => 1.46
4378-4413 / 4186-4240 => 1.12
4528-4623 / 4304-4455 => 1.27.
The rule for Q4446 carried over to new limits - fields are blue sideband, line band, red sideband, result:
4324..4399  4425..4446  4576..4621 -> -1.3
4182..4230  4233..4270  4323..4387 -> 1.8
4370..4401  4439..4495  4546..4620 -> -1.4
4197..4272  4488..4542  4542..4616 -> -1.6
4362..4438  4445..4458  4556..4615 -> 0.6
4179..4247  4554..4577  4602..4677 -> -1.1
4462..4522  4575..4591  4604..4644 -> 0.2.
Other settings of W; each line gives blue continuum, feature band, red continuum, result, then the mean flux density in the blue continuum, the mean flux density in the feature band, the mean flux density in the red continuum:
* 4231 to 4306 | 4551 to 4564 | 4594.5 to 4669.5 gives -0.061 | 16.9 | 25.5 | 25.9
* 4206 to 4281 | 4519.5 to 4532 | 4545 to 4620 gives 0.012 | 17.7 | 24.1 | 25.8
